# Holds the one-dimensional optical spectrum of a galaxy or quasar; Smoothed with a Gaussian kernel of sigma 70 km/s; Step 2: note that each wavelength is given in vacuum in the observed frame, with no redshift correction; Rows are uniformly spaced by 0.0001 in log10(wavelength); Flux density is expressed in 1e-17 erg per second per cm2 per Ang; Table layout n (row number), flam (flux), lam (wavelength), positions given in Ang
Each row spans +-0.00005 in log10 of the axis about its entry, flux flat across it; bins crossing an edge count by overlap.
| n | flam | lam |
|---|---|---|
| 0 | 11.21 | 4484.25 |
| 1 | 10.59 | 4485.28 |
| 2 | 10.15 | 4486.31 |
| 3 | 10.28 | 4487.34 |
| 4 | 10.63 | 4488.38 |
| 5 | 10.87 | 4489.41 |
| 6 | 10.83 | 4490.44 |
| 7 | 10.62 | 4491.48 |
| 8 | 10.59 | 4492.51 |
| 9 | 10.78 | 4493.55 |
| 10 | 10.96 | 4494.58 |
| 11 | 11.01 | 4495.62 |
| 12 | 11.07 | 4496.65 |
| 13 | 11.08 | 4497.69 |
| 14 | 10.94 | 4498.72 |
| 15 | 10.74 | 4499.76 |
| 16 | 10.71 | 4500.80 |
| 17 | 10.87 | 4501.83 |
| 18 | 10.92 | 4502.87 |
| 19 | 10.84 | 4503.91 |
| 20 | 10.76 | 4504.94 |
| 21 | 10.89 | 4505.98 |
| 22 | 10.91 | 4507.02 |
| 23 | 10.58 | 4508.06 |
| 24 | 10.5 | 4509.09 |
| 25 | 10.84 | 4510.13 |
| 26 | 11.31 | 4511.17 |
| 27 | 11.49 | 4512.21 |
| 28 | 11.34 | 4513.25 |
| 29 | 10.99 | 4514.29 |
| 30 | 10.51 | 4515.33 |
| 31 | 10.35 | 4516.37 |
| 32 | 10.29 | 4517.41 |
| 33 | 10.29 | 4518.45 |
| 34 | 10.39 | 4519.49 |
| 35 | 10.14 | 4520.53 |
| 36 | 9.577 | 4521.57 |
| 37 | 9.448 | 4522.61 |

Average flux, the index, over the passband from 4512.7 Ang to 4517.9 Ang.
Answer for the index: 10.7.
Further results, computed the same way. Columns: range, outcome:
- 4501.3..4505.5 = 10.9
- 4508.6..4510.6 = 10.7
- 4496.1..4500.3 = 11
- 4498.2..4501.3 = 10.8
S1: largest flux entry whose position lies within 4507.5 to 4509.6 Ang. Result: 10.58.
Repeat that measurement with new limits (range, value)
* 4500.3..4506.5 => 10.92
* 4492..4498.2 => 11.08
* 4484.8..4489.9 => 10.87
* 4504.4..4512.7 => 11.49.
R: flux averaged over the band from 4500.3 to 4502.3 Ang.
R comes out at 10.8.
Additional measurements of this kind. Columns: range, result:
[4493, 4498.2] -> 11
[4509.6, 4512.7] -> 11.2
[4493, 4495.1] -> 10.9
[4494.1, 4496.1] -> 11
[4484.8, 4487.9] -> 10.3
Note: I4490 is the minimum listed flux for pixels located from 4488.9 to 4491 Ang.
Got 10.83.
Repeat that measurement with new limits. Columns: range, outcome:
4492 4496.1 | 10.59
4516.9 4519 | 10.29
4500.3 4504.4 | 10.71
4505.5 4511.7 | 10.5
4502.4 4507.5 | 10.76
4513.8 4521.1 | 10.14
